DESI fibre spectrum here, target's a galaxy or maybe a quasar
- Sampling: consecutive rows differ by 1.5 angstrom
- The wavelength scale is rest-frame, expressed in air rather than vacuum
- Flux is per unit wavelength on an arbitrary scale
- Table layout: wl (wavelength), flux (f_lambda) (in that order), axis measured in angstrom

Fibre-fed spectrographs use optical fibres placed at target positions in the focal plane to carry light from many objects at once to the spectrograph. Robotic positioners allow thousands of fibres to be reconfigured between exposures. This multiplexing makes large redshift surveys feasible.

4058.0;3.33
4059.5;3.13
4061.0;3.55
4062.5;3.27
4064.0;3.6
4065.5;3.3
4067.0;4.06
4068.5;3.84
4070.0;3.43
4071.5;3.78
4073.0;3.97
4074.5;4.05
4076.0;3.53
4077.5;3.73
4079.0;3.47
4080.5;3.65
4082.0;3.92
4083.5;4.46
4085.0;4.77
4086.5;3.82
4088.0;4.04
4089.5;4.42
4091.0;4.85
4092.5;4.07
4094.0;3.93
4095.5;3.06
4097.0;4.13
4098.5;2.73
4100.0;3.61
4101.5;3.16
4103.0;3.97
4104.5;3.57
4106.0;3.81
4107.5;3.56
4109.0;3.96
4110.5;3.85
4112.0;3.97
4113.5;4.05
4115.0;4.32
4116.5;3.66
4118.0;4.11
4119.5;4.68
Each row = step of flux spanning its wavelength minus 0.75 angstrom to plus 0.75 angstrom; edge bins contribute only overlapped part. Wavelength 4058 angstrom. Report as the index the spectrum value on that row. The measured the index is 3.33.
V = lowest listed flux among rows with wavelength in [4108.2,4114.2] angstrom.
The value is 3.85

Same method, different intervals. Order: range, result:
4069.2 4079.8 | 3.43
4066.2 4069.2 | 3.84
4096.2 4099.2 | 2.73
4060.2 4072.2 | 3.27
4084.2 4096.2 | 3.06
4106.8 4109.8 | 3.56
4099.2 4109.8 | 3.16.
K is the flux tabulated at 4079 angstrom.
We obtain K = 3.47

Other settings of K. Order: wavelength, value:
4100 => 3.61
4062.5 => 3.27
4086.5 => 3.82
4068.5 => 3.84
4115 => 4.32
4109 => 3.96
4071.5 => 3.78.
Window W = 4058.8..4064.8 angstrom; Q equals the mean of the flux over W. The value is 3.39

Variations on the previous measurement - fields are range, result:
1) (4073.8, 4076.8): 3.78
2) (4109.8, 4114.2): 3.96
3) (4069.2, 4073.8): 3.73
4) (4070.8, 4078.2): 3.81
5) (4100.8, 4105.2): 3.57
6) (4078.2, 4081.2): 3.56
